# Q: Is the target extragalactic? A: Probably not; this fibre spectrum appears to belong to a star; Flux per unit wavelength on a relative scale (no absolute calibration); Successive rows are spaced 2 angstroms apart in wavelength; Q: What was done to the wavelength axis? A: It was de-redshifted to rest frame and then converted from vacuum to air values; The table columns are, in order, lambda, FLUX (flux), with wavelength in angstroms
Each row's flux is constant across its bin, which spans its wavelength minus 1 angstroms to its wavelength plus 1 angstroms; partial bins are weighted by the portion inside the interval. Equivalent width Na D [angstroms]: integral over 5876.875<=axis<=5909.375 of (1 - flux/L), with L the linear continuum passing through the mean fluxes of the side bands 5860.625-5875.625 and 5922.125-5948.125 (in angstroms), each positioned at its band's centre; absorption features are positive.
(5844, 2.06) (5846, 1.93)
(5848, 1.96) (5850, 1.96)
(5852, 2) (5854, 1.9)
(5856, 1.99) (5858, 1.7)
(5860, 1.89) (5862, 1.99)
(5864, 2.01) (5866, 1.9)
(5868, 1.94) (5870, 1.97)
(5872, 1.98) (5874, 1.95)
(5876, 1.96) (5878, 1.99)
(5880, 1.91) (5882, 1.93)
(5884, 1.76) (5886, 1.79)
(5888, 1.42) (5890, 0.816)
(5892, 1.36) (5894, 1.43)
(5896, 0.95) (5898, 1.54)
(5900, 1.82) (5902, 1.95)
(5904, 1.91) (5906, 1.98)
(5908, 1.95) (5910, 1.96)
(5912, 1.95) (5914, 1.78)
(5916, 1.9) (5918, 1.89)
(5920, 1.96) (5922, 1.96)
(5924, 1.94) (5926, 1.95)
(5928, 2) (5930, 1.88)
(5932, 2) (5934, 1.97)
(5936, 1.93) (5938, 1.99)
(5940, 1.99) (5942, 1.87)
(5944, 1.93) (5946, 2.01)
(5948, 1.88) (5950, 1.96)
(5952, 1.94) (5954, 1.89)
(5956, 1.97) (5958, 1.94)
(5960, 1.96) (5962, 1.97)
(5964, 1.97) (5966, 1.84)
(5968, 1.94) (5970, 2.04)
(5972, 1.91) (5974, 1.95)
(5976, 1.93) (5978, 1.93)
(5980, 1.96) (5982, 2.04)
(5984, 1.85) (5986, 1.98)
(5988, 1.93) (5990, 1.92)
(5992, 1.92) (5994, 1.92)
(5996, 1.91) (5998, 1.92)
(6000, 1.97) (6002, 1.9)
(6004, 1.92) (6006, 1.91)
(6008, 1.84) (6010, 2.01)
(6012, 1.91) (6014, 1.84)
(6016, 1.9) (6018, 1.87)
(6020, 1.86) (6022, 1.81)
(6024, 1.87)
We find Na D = 4.9 angstroms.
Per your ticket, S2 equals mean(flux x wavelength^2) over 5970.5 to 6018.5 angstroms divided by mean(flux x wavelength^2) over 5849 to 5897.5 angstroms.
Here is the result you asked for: 1.13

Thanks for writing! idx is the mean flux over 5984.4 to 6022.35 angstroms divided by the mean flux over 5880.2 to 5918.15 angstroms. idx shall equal 1.13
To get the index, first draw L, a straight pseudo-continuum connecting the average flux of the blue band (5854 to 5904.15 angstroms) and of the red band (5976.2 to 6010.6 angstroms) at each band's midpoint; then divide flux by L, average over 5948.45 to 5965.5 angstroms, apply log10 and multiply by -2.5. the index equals -0.04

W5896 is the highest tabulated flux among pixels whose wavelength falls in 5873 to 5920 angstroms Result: 1.99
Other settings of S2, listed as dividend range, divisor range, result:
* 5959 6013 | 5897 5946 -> 1.03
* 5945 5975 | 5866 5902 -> 1.18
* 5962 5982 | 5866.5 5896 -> 1.18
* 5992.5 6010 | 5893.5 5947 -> 1.05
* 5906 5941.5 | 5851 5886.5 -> 1.03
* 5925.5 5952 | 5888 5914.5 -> 1.21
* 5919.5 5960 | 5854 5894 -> 1.11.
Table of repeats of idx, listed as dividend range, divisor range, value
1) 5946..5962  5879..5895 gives 1.25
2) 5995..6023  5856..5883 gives 0.98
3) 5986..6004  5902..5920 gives 1.00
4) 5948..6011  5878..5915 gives 1.15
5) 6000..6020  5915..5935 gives 0.98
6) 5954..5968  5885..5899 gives 1.46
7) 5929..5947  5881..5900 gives 1.33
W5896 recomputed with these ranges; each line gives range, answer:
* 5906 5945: 2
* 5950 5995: 2.04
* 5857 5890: 2.01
